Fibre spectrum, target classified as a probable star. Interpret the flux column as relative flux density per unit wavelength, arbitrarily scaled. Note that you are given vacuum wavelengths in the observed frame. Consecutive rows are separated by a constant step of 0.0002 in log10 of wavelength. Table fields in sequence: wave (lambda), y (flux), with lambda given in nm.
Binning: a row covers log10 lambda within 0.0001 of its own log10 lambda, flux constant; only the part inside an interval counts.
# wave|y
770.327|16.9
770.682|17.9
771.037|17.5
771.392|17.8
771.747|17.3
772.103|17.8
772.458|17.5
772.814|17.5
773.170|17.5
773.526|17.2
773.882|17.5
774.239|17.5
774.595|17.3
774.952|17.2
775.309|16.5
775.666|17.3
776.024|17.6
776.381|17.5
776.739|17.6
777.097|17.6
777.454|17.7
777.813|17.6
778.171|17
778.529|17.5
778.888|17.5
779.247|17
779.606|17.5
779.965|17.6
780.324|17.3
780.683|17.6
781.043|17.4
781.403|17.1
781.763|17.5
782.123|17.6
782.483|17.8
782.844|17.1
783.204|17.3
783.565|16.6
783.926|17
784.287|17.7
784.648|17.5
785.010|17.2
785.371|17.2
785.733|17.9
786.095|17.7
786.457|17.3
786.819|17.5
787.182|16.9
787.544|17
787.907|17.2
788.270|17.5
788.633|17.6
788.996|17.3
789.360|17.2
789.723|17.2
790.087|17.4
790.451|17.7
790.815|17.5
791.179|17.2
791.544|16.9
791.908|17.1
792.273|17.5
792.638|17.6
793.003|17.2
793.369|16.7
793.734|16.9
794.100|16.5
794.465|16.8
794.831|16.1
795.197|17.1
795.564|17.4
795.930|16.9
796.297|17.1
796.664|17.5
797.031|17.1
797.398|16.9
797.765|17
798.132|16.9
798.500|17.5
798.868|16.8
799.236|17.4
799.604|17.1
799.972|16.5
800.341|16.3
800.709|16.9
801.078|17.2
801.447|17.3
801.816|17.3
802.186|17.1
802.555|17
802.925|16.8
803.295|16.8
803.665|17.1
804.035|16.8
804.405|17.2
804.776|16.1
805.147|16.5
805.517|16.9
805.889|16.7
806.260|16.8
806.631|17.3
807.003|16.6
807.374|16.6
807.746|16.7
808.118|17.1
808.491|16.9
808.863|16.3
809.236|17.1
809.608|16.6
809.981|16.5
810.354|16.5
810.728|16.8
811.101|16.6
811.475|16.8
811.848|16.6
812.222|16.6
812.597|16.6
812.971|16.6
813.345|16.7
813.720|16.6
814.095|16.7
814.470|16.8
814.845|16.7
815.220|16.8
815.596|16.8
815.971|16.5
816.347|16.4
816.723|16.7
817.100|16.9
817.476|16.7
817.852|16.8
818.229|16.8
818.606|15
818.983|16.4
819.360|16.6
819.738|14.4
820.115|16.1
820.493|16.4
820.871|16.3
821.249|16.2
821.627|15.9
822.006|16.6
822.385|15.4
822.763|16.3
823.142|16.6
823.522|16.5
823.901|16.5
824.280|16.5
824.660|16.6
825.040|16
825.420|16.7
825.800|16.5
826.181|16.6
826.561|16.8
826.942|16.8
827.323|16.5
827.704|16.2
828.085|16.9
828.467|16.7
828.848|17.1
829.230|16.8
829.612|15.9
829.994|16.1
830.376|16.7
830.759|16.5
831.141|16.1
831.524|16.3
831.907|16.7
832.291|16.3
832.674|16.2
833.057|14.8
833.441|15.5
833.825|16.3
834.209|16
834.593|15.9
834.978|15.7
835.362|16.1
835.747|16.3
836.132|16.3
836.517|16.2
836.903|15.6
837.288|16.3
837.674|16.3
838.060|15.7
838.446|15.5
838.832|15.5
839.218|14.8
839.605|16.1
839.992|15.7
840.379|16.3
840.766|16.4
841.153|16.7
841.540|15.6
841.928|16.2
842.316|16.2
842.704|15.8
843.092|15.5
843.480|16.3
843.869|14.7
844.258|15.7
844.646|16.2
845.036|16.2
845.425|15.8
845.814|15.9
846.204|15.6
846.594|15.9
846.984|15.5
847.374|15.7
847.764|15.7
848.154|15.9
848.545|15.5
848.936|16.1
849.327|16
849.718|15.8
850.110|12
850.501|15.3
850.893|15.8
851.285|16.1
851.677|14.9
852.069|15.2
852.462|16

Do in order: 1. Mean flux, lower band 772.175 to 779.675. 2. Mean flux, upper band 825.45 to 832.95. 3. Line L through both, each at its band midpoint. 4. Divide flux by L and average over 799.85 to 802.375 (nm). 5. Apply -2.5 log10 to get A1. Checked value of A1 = 0.00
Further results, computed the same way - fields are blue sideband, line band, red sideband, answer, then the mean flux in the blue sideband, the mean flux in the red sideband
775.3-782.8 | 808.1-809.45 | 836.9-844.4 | -0.01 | 17.4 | 15.9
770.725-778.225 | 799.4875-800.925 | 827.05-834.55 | 0.01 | 17.4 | 16.3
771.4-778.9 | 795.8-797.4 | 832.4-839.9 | -0.02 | 17.4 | 15.9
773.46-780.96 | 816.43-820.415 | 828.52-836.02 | 0.02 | 17.4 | 16.2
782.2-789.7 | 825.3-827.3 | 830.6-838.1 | -0.03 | 17.3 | 16.1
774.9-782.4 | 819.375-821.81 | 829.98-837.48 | 0.03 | 17.4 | 16.1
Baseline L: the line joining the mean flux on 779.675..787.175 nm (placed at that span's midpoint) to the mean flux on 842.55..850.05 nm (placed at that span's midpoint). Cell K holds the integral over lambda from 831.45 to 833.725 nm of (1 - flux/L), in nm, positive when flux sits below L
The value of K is 0.02 nm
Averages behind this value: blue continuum 17.4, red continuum 15.7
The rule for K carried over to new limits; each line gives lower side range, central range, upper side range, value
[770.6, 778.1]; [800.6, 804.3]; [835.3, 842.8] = -0.048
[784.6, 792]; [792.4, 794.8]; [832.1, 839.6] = 0.037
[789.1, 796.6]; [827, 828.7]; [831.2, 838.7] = -0.044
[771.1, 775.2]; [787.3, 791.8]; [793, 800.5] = -0.055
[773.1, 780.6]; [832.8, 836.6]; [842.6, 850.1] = 0.015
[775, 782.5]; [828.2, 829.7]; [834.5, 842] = -0.047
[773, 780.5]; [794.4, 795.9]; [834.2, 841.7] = 0.008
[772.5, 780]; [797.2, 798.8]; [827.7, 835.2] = -0.012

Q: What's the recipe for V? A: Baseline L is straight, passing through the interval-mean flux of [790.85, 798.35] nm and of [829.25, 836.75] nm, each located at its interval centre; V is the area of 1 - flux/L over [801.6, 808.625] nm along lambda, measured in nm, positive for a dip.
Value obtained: -0.033 nm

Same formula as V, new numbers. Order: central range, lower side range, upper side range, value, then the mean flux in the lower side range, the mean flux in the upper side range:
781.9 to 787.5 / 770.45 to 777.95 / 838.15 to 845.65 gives -0.04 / 17.5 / 15.9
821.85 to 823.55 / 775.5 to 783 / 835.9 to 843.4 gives 0.01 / 17.4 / 15.9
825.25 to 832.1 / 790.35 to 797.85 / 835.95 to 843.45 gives -0.14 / 17.1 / 15.9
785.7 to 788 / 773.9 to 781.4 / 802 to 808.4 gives -0.02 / 17.4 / 16.8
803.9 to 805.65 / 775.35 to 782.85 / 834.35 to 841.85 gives 0.01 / 17.4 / 16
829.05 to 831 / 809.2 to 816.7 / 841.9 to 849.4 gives -0.02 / 16.7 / 15.8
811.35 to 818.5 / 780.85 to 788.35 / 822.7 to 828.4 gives 0.03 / 17.3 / 16.5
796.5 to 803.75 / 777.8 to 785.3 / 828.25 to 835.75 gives -0.04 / 17.3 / 16.2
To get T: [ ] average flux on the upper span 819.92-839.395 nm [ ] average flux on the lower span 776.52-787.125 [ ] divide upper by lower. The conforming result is 0.93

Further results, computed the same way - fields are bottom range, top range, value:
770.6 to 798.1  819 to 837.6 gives 0.94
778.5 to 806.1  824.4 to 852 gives 0.93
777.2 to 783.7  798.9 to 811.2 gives 0.97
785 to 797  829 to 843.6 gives 0.93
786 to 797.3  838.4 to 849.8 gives 0.92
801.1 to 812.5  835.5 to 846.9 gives 0.95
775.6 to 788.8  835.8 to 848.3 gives 0.91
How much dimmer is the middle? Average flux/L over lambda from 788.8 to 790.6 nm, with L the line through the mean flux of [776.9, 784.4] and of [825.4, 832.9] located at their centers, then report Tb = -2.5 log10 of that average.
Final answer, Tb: -0.01 mag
